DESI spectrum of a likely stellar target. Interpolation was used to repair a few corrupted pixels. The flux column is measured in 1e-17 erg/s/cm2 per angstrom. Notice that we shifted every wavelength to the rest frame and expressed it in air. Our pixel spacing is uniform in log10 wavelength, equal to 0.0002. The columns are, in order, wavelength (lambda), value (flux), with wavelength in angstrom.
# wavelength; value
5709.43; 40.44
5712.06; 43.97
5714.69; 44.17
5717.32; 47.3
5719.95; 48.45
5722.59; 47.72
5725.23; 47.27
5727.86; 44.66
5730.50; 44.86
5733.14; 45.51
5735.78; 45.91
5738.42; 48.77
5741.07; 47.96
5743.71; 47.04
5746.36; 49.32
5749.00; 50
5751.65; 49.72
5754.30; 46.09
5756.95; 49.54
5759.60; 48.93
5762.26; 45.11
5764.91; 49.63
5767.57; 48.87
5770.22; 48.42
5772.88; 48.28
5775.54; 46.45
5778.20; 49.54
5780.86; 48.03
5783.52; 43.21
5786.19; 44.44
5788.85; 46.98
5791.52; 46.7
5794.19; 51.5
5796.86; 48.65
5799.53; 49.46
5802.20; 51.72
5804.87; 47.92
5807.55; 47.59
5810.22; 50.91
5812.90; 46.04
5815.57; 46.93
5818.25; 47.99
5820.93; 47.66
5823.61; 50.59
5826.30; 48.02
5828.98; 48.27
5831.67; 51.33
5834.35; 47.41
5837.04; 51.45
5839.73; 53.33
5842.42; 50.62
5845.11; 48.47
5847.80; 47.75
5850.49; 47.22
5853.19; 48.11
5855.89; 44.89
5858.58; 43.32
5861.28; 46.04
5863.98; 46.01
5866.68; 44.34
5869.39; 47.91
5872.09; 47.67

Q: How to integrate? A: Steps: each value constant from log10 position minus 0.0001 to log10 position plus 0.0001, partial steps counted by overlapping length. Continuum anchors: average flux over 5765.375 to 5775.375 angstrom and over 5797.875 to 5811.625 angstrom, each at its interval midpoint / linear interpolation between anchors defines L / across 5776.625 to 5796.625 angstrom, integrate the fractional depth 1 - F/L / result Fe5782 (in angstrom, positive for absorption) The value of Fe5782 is 0.7 angstrom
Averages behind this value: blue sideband 48.4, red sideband 49.5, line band 47.3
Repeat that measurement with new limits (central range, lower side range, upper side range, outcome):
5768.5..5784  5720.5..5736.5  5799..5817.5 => 0.00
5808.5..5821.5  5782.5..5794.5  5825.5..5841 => 0.15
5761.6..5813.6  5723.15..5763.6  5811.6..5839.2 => 0.08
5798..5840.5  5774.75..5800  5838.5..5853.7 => -0.58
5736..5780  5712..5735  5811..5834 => -1.31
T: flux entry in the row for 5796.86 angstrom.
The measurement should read 48.65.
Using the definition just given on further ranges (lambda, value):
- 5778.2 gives 49.54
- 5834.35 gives 47.41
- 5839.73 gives 53.33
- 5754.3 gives 46.09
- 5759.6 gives 48.93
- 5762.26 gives 45.11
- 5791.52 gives 46.7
